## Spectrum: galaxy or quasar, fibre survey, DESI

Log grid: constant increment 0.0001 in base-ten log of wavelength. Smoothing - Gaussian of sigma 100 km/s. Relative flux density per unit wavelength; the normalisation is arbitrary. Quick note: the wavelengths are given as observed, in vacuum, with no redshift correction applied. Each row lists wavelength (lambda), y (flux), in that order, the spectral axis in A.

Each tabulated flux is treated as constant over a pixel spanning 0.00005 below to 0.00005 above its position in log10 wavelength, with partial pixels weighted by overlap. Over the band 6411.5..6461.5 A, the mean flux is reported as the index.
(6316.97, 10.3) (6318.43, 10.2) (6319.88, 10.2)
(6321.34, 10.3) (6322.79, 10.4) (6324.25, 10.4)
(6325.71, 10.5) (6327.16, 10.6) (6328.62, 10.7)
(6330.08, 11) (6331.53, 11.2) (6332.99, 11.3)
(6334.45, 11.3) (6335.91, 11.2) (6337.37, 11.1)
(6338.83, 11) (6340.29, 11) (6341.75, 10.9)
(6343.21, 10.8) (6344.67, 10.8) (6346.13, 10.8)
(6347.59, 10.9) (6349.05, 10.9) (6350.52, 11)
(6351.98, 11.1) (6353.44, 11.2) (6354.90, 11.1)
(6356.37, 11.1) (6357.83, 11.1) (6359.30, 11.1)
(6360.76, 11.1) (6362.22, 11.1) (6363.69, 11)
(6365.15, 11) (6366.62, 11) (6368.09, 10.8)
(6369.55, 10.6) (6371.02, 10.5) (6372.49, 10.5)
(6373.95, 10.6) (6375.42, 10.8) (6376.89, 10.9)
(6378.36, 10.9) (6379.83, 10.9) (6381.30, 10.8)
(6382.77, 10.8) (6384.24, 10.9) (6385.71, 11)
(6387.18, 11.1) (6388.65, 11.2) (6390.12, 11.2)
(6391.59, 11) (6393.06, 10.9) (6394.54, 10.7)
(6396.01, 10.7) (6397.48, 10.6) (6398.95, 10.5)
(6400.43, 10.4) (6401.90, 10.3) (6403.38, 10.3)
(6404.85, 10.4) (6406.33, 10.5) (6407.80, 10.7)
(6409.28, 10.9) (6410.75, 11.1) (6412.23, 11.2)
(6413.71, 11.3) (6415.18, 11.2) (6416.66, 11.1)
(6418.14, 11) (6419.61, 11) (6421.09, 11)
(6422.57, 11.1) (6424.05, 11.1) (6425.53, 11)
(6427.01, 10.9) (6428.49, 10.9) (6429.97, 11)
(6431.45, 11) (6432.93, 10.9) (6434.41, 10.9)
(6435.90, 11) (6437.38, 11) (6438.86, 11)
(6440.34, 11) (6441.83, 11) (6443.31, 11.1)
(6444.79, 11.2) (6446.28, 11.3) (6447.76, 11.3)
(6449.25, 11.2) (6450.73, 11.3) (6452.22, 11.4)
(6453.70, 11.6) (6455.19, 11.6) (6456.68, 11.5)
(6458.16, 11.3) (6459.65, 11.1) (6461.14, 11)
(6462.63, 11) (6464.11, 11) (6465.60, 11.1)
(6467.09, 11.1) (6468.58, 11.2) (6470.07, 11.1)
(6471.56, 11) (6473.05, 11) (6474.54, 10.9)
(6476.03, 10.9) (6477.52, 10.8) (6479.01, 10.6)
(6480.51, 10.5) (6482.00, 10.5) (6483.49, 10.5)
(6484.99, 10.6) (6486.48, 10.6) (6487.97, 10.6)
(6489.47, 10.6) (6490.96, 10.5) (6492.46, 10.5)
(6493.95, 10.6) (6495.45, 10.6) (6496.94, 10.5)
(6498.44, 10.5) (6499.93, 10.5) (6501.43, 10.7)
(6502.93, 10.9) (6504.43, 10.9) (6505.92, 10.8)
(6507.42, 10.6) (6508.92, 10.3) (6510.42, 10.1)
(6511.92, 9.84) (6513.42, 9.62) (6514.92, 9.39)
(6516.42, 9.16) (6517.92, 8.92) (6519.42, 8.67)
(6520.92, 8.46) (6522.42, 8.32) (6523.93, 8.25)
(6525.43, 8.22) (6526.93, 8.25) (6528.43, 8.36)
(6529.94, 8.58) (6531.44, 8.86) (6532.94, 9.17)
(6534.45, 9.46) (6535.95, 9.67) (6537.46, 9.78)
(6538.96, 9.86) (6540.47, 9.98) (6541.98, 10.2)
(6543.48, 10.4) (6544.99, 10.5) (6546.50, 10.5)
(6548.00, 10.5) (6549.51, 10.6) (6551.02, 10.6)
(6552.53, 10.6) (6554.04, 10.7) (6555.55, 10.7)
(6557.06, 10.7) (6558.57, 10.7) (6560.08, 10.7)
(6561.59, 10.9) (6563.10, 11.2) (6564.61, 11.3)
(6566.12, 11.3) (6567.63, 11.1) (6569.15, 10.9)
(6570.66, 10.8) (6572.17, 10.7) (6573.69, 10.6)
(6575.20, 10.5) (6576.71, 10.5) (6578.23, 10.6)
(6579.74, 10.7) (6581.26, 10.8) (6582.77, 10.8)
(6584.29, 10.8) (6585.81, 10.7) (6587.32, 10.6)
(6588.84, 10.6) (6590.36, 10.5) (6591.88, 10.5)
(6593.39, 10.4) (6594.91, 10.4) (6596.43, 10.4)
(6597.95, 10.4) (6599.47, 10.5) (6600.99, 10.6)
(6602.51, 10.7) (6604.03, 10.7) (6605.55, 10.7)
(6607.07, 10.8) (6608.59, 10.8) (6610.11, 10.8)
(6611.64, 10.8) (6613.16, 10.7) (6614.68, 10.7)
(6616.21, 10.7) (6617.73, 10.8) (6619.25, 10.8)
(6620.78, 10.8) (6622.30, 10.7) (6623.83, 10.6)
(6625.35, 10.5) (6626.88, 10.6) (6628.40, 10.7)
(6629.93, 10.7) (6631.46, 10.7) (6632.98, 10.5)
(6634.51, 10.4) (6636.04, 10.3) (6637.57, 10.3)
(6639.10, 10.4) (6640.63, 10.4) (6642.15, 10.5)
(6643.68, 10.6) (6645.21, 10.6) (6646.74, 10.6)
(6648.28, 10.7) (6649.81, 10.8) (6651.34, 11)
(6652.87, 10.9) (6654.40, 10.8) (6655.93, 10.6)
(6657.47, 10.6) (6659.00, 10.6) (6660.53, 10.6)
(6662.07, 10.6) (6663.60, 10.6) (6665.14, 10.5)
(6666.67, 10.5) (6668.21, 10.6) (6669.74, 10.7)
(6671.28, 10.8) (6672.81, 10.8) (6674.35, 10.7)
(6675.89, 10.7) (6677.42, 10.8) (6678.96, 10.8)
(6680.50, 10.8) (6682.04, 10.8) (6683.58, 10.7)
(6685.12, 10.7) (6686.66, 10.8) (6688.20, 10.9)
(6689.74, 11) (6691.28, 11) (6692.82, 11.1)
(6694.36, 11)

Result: 11.1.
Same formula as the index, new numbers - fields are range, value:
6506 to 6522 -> 9.53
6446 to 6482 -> 11.1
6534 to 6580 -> 10.6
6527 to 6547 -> 9.58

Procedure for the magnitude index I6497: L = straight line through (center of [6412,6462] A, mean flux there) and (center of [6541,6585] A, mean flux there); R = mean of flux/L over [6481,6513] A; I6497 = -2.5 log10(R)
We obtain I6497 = 0.04 mag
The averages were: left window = 11.1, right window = 10.7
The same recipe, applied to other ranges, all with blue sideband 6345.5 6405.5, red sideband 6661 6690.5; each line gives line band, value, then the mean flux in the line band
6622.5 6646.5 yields 0.02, 10.5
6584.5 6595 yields 0.02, 10.6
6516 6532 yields 0.25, 8.53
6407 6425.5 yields -0.02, 11.1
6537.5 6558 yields 0.04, 10.4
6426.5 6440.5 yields -0.01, 11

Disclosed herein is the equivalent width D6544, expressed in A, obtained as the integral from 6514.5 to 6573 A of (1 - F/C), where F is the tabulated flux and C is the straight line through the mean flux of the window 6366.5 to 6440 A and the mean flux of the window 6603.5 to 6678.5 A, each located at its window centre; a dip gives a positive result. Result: 4.4 A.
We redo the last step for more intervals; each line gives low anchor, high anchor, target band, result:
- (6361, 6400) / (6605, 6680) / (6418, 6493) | -1.36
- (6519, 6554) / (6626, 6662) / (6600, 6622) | -1.02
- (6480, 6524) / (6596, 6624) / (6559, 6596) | -0.81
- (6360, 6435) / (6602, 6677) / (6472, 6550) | 5.62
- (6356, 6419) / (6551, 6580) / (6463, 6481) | -0.19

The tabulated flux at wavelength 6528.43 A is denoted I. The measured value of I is 8.36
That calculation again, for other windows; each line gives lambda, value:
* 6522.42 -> 8.32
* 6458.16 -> 11.3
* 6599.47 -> 10.5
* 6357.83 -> 11.1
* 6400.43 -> 10.4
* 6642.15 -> 10.5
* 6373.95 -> 10.6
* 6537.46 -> 9.78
